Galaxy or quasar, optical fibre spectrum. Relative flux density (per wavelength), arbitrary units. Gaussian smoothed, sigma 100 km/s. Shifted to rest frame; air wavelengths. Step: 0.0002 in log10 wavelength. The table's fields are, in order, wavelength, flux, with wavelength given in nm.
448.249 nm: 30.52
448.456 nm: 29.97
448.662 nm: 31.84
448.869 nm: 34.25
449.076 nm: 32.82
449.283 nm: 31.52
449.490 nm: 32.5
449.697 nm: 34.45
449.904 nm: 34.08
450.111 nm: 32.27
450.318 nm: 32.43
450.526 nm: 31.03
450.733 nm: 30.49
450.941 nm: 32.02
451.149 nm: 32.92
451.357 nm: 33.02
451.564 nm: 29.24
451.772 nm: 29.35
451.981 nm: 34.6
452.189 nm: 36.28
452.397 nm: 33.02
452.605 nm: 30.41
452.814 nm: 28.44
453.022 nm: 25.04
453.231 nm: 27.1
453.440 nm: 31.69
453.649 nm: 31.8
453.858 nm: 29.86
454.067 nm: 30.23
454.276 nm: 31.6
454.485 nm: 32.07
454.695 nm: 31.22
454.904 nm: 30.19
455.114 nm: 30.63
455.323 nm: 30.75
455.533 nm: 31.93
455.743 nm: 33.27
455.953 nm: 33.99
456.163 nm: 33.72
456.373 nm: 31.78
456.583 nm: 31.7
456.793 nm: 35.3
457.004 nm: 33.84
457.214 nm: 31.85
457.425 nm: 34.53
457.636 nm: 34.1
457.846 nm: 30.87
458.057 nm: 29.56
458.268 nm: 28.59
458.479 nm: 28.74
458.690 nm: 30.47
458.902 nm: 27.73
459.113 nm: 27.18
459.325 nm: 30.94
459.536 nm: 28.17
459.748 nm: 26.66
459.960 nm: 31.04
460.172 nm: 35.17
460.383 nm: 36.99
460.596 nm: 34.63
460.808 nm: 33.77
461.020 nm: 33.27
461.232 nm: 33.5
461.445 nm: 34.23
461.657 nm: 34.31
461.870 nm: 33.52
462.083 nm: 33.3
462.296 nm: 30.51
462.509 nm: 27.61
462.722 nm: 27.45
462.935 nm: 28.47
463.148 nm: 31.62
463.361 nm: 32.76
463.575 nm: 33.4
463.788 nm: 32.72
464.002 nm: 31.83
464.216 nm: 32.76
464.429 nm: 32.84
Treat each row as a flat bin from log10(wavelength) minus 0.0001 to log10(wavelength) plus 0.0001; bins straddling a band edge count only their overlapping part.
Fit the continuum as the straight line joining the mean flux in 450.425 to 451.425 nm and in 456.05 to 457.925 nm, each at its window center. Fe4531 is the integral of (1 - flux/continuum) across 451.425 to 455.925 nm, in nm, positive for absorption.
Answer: 0.20 nm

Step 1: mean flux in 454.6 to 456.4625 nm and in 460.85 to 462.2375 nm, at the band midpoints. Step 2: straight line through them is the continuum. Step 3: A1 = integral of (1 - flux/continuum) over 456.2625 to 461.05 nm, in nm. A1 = 0.177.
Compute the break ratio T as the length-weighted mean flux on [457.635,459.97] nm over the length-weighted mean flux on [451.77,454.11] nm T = 0.95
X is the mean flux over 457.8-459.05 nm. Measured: 29.2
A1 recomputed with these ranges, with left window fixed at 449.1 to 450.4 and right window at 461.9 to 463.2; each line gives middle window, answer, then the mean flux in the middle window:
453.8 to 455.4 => 0.05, 30.9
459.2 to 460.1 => 0.04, 29.4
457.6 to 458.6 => 0.03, 30.1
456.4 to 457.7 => -0.09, 33.4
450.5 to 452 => 0.05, 31.4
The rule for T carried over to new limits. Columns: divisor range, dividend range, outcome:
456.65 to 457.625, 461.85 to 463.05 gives 0.88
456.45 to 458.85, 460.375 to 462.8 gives 1.03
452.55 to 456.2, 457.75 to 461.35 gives 1.01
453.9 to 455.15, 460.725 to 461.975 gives 1.09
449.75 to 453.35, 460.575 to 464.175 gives 1.03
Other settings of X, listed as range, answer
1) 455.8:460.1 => 31.1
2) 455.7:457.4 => 33.2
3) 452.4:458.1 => 31.4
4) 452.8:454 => 29.1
